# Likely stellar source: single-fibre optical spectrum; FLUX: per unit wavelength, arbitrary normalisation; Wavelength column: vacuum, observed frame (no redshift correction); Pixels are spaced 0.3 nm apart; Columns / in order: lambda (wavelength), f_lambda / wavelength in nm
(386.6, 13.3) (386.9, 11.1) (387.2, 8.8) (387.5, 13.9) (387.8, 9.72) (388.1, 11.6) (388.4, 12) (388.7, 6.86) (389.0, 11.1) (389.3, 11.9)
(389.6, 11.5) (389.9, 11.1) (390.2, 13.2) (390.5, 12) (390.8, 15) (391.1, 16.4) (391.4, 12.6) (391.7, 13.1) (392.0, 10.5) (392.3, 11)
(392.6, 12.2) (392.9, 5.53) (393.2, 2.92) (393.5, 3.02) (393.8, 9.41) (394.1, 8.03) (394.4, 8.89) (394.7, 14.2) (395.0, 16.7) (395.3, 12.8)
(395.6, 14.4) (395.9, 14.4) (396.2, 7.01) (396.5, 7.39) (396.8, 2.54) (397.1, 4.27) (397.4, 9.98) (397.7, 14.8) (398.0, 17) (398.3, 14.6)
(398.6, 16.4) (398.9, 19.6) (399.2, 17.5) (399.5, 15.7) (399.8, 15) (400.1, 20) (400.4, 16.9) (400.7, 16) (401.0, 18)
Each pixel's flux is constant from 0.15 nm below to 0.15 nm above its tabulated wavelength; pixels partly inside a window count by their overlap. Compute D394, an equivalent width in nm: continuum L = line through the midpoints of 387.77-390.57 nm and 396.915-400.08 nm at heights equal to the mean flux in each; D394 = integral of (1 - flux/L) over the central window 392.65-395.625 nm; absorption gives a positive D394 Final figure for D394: 0.820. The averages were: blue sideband 11.1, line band 9.48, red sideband 14.6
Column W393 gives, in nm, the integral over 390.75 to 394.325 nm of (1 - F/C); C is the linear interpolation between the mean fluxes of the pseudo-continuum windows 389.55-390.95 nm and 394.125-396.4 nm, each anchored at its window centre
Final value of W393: 0.77 nm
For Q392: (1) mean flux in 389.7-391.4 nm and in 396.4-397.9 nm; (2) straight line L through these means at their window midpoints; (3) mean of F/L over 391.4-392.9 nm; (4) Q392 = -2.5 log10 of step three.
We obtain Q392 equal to 0.09 mag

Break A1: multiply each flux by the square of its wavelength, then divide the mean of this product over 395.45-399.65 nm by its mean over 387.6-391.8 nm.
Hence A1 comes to 1.09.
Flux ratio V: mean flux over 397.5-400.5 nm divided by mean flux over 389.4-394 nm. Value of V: 1.57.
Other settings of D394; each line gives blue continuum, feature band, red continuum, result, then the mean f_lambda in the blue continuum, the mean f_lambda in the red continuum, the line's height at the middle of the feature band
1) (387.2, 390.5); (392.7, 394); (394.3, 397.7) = 0.622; 11.2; 10.5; 10.7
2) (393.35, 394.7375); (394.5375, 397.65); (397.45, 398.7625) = 0.184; 8.26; 15.3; 11.8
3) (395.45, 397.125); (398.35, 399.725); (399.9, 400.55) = -0.158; 8.64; 18.2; 15.3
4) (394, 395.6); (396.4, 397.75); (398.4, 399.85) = 0.691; 12.5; 16.9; 14.8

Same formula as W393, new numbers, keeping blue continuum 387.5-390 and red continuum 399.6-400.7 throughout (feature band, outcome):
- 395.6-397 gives 0.608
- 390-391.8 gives -0.238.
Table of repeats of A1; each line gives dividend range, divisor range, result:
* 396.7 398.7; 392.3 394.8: 1.45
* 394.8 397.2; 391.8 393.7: 1.33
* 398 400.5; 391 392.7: 1.41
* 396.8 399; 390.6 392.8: 1.04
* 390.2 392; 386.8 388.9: 1.30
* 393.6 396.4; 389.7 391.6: 0.88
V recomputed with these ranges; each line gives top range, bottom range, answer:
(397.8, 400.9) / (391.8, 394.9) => 1.92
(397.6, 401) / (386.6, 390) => 1.53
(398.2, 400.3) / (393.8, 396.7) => 1.51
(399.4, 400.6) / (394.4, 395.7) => 1.22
